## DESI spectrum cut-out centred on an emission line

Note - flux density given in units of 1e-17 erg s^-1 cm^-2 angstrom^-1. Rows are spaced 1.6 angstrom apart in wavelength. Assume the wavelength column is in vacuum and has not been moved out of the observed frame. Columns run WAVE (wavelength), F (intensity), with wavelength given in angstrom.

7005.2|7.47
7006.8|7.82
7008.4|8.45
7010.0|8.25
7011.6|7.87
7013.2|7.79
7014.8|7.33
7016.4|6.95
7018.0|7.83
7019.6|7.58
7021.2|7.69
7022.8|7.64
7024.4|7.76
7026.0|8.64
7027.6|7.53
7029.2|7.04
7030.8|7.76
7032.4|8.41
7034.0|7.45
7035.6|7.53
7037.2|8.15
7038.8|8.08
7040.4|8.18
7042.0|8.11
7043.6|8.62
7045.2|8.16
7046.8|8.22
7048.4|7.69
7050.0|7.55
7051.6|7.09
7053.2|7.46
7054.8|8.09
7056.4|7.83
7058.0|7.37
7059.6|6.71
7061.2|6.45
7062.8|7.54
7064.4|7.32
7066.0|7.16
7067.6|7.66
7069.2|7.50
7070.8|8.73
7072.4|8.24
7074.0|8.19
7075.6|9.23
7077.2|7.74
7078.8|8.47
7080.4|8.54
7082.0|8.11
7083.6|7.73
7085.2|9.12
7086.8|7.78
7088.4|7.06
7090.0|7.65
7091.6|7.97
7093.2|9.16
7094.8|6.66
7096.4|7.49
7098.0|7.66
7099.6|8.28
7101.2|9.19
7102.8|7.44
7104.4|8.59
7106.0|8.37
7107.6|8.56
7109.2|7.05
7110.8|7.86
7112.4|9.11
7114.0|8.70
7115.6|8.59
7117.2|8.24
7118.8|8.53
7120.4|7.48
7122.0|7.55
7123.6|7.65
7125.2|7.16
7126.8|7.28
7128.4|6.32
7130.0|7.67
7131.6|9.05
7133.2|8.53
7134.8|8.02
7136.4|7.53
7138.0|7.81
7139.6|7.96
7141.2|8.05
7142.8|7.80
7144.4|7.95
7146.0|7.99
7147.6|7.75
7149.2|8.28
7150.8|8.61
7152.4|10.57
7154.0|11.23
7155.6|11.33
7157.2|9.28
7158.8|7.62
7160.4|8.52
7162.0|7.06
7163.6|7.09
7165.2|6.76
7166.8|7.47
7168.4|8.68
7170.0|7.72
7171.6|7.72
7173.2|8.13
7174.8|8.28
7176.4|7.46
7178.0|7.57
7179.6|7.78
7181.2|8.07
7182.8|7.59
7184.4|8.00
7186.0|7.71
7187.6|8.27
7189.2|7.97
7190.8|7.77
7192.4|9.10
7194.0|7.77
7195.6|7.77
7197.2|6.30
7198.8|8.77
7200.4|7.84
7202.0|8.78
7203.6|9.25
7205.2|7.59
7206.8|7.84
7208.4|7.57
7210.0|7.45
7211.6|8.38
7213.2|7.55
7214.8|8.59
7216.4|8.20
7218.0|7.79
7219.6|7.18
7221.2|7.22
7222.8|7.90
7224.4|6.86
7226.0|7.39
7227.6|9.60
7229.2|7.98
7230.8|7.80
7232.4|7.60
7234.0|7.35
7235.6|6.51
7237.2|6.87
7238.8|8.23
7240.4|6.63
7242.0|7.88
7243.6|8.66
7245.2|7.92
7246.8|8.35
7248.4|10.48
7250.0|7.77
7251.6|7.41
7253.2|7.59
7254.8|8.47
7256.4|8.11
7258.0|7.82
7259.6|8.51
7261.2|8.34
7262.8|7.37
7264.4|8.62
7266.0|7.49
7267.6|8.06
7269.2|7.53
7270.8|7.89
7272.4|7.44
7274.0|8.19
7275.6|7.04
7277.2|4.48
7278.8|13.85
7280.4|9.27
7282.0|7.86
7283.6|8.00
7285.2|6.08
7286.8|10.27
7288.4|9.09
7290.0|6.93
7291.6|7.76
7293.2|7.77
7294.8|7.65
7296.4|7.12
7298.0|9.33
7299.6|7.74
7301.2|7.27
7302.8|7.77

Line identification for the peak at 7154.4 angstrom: [N II]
